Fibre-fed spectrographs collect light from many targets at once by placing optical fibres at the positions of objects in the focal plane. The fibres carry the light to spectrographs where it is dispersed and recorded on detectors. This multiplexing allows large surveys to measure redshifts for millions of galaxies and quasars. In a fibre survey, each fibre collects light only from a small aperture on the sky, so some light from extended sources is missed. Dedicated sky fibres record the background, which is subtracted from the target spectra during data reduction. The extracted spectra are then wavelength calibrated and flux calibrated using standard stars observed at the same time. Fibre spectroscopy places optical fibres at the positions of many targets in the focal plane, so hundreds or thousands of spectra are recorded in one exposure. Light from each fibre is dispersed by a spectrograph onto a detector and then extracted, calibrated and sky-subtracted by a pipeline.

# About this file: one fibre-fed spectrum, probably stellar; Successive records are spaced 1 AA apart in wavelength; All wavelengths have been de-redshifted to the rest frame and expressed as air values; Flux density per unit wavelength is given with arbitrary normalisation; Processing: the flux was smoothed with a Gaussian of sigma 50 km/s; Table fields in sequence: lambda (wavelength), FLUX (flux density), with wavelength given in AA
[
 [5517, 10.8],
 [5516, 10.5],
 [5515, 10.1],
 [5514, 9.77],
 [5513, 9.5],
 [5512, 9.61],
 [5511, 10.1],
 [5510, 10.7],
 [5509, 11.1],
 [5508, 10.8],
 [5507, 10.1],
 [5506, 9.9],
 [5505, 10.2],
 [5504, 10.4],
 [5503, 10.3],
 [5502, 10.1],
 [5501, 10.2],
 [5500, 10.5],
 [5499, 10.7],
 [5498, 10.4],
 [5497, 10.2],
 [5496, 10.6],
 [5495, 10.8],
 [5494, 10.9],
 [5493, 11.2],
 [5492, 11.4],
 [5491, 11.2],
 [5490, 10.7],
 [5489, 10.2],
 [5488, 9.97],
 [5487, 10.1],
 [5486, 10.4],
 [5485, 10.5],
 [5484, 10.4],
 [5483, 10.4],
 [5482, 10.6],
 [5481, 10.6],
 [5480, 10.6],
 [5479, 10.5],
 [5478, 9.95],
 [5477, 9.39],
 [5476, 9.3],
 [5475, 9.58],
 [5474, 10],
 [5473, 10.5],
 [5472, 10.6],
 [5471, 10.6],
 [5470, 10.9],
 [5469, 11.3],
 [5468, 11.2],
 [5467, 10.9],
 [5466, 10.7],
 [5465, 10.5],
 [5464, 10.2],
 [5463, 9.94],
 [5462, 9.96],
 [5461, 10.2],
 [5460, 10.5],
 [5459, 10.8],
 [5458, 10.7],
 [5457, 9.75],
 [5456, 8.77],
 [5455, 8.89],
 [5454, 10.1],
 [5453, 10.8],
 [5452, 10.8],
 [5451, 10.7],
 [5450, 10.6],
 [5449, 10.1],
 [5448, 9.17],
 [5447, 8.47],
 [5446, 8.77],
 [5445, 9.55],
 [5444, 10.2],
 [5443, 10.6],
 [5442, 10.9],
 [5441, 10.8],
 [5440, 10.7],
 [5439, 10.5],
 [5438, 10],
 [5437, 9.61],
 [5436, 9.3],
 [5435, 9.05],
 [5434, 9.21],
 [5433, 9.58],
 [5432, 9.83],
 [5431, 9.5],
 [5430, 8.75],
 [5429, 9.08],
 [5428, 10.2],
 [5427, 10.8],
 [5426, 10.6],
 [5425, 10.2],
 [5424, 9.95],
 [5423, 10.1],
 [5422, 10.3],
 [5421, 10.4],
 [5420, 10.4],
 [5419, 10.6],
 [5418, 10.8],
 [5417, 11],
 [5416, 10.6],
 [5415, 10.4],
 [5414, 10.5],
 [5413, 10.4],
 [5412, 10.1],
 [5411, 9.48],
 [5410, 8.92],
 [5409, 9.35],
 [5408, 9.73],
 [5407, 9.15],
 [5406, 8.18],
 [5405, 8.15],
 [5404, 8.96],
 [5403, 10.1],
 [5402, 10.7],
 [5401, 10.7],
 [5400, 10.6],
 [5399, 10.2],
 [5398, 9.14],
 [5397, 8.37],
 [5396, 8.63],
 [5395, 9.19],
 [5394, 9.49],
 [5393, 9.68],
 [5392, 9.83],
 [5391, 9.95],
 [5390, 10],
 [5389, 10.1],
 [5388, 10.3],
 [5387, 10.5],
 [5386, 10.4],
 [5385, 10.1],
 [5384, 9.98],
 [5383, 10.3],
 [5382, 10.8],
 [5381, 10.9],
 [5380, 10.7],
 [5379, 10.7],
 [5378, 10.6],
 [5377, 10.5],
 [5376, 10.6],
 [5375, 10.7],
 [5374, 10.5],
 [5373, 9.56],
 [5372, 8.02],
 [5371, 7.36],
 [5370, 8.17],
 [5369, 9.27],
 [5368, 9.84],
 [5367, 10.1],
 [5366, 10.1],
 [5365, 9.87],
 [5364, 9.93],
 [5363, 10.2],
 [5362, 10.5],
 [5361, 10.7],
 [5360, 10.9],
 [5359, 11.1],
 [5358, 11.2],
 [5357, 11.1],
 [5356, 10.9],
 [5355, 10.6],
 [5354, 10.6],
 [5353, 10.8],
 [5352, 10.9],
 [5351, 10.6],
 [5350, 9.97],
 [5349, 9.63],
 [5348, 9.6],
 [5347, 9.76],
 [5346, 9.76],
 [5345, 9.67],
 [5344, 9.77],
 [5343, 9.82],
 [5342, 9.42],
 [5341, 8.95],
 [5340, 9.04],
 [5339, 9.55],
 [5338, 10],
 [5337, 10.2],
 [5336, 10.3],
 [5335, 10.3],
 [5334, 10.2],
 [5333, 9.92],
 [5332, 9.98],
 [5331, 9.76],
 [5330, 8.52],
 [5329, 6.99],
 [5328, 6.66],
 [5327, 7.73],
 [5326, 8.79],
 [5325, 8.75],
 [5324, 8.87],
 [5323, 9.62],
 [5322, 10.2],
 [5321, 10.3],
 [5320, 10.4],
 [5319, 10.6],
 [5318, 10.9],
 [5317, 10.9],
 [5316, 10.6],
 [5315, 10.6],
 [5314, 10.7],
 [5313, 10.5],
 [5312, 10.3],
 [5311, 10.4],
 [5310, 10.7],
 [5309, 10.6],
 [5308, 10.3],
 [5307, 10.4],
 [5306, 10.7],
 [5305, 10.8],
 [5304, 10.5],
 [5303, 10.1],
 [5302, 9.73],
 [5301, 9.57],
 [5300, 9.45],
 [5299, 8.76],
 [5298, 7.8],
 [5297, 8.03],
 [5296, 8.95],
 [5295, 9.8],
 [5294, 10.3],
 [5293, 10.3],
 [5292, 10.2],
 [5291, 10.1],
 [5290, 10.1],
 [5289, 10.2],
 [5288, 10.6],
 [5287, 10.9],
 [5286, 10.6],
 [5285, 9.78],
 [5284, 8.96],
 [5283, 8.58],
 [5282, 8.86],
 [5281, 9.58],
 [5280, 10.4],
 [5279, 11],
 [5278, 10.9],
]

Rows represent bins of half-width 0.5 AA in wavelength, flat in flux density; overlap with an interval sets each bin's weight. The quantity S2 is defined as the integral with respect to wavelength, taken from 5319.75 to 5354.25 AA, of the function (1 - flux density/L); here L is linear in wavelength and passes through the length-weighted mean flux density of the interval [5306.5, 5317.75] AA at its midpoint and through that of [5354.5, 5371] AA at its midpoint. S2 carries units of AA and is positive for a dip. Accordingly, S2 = 2.7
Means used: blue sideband 10.6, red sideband 10.2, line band 9.57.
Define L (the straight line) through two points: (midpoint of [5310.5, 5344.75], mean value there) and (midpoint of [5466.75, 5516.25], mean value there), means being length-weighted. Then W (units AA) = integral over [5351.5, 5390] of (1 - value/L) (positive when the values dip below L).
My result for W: -1.42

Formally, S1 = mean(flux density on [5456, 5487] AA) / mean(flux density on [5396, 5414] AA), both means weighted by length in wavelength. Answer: 1.08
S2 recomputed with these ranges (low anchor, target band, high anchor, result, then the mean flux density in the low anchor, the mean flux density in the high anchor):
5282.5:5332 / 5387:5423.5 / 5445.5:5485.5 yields 0.68 AA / 9.78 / 10.2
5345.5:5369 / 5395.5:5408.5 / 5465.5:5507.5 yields 1.20 AA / 10.4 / 10.5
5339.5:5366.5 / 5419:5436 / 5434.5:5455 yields 0.28 AA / 10.2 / 10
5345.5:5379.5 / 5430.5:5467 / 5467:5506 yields 1.25 AA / 10.1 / 10.5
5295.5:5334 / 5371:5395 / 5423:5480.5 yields -0.52 AA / 9.7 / 10.1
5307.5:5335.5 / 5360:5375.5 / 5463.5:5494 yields 0.46 AA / 9.79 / 10.5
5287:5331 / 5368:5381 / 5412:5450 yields 0.19 AA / 9.79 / 10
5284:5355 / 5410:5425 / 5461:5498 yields -0.11 AA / 9.86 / 10.5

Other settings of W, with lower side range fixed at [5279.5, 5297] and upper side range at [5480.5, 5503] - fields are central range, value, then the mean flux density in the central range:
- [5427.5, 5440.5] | 0.89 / 9.64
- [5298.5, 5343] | 0.64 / 9.81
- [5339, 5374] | 0.49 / 9.94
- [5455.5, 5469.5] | 0.07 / 10.4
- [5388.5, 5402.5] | 0.62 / 9.76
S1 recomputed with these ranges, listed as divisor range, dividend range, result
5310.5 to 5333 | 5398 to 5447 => 1.03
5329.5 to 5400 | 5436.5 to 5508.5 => 1.03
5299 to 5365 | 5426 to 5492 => 1.01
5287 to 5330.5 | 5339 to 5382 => 1.03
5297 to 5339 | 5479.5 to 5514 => 1.07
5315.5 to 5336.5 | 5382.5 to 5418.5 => 1.03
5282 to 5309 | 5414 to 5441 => 1.03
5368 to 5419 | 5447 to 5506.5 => 1.05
